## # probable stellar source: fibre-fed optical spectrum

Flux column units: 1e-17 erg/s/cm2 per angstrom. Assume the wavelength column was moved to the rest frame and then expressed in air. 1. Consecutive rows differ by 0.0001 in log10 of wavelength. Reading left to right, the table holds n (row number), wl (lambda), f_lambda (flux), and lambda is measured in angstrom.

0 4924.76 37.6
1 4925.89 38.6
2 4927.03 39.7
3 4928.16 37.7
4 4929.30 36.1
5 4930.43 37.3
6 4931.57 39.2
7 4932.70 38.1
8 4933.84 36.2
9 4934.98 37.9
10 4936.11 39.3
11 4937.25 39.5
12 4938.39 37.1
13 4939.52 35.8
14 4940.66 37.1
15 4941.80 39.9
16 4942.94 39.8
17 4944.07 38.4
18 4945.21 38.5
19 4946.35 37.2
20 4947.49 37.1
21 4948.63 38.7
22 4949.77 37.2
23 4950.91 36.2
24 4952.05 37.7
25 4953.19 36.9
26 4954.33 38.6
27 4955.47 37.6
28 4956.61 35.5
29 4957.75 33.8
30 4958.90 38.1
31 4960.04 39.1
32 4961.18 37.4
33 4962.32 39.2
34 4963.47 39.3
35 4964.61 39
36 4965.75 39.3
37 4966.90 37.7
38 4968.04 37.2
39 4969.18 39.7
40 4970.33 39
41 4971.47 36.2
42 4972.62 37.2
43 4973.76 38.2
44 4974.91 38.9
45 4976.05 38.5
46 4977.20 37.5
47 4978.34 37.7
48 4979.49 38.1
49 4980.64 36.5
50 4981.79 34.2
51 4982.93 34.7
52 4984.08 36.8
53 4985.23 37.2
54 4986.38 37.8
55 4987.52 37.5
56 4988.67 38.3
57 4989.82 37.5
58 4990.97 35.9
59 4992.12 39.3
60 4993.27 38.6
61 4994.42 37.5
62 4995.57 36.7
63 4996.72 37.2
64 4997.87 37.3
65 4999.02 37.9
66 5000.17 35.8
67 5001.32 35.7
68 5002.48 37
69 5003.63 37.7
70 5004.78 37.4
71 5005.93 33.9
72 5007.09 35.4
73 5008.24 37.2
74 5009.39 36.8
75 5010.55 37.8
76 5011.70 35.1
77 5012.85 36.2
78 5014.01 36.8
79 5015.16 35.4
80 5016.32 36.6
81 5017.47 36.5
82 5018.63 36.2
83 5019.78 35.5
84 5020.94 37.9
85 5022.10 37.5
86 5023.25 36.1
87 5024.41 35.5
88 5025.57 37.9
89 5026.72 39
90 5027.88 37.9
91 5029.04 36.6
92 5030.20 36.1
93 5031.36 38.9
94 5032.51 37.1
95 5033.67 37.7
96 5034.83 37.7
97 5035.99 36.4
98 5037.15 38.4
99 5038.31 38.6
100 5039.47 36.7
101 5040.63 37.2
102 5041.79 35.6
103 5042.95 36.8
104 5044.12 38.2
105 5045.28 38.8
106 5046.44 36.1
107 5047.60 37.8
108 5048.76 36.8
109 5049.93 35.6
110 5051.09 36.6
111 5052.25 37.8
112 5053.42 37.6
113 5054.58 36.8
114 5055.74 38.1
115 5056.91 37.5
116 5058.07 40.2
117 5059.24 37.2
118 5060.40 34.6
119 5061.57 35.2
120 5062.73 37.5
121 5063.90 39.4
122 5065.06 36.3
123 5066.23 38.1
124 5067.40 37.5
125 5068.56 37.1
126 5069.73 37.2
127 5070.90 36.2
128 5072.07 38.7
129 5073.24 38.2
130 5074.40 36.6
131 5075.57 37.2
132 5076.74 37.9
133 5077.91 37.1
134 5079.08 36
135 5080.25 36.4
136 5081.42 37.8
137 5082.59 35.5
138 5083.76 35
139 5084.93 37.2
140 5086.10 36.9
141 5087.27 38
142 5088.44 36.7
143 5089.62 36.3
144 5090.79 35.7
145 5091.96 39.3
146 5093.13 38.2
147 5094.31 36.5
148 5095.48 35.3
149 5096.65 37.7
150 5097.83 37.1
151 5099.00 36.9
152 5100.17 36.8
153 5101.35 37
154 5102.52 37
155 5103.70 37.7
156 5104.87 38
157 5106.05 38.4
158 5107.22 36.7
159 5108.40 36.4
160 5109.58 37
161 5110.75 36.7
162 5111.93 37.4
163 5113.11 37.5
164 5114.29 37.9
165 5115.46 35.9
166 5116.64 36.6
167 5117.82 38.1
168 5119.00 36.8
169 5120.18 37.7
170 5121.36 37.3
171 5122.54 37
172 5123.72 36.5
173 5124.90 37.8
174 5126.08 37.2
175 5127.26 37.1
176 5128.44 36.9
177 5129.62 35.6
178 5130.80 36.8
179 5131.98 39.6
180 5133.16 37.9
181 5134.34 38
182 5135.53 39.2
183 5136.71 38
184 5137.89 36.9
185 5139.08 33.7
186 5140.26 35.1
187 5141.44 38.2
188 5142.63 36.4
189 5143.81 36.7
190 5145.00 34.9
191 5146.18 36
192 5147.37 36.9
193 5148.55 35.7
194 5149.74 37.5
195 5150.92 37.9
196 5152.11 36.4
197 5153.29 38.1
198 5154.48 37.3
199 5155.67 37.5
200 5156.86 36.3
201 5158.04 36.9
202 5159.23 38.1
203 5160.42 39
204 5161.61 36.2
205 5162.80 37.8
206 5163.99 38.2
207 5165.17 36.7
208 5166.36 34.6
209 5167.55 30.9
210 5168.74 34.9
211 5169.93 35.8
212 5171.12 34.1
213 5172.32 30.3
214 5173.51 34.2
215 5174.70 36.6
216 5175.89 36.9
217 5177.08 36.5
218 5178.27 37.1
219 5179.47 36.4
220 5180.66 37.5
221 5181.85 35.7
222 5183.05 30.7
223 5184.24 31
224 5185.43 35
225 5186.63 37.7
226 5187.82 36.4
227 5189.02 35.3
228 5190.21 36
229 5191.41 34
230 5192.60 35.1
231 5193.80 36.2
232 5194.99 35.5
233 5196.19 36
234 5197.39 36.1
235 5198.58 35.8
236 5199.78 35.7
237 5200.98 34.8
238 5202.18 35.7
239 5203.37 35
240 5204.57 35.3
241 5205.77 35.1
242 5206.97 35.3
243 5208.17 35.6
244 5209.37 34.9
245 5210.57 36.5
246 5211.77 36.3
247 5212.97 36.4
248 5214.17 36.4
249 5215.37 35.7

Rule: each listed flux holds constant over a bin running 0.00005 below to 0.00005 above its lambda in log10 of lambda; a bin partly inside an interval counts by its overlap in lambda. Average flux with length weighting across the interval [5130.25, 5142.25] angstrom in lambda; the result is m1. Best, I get 37.3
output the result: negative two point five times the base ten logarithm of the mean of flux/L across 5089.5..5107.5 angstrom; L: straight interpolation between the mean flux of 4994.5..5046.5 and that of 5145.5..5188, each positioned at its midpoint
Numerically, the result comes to -0.02 mag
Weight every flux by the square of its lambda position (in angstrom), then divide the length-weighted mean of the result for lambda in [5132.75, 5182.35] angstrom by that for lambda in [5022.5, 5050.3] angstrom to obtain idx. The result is 1.0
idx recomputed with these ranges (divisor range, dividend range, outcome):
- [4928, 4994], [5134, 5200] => 1.04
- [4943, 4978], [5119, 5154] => 1.05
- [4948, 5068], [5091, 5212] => 1.03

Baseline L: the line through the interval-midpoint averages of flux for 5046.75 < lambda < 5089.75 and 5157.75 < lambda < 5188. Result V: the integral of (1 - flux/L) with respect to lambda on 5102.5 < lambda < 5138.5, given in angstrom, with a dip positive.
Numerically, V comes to -1.0 angstrom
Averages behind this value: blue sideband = 37.1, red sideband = 35.6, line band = 37.3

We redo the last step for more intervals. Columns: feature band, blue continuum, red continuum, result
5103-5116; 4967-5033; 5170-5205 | -0.4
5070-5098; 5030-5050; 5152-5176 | -0.1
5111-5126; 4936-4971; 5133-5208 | -0.3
